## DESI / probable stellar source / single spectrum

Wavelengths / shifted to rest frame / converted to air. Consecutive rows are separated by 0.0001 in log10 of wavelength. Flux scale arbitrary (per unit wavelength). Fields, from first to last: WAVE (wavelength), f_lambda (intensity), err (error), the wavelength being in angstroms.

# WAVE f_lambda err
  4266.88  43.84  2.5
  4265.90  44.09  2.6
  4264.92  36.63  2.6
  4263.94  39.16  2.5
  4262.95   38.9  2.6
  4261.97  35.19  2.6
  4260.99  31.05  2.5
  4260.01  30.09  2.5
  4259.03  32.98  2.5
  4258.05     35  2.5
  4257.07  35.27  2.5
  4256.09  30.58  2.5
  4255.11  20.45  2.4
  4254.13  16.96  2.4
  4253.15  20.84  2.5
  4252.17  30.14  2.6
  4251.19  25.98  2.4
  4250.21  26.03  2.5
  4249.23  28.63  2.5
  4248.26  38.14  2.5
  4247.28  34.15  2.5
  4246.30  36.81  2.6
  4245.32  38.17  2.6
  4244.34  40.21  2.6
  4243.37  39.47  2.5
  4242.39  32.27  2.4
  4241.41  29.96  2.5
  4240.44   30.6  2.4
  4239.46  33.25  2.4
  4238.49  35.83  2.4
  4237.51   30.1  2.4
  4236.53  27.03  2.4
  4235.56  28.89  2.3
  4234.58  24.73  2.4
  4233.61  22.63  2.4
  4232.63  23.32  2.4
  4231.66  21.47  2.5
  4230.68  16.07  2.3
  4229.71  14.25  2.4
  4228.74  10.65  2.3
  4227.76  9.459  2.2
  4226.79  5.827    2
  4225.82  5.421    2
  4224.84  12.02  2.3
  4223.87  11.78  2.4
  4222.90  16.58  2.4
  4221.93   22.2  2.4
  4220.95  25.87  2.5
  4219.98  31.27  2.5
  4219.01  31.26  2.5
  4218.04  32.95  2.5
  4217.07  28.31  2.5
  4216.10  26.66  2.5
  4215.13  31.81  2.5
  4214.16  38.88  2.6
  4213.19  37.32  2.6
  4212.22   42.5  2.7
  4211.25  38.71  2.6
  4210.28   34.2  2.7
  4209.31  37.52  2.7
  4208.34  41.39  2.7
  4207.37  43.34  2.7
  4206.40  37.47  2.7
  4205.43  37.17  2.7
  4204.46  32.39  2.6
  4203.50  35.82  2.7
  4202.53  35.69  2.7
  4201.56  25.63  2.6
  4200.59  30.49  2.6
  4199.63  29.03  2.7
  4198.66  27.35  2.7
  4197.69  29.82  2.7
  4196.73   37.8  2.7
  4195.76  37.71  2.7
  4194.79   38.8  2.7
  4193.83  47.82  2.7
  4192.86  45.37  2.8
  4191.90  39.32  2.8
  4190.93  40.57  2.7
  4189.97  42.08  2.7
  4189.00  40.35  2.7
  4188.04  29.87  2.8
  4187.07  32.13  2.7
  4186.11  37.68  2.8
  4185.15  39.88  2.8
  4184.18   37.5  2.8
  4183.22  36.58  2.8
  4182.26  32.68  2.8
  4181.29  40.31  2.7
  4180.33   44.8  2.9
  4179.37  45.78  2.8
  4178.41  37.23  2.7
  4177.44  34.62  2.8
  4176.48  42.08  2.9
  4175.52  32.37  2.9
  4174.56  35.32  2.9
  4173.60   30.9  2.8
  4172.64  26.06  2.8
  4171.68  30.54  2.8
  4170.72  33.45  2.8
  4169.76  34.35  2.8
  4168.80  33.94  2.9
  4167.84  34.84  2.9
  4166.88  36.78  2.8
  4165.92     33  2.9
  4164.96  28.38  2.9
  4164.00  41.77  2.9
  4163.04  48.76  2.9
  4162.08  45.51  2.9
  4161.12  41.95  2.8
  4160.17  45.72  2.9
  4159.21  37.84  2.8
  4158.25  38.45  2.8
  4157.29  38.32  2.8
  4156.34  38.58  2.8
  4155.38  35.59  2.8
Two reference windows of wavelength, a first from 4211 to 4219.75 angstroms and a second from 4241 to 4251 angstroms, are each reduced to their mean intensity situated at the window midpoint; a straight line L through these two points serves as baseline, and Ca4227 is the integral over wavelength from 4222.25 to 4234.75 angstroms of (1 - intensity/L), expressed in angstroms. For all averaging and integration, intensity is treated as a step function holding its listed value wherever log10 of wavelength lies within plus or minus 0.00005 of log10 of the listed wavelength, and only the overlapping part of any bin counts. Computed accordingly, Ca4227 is 7.1 angstroms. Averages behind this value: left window 34.1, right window 34.2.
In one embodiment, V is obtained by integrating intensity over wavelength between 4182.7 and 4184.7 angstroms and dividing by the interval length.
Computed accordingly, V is 37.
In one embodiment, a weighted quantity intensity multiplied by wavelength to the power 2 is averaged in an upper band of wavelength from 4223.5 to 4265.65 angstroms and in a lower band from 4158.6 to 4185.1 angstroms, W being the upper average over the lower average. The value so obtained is 0.76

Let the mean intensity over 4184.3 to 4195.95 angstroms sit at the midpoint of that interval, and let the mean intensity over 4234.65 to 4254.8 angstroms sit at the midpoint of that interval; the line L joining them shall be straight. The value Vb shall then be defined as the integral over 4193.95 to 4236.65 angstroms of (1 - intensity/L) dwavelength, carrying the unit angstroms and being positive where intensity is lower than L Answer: 9.2 angstroms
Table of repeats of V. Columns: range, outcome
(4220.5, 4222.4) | 23.9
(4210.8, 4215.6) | 37.9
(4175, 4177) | 37.2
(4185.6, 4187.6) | 34.9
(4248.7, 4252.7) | 27.8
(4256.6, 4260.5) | 33.3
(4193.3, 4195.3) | 43.2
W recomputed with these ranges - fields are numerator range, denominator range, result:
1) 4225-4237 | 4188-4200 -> 0.47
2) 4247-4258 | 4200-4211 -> 0.81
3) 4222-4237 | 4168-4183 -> 0.48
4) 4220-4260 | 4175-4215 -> 0.70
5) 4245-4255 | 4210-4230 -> 1.22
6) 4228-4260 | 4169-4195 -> 0.78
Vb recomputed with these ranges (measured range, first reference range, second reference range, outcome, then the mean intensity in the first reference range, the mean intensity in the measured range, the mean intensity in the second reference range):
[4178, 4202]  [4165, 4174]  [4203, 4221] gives -2.37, 32.5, 37.1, 35.2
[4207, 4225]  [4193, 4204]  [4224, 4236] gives -4.58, 34.5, 31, 16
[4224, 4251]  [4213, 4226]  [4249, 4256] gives -0.96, 25.3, 25.6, 24.3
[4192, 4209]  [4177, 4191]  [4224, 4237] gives -3.20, 38.1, 36.2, 16.9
